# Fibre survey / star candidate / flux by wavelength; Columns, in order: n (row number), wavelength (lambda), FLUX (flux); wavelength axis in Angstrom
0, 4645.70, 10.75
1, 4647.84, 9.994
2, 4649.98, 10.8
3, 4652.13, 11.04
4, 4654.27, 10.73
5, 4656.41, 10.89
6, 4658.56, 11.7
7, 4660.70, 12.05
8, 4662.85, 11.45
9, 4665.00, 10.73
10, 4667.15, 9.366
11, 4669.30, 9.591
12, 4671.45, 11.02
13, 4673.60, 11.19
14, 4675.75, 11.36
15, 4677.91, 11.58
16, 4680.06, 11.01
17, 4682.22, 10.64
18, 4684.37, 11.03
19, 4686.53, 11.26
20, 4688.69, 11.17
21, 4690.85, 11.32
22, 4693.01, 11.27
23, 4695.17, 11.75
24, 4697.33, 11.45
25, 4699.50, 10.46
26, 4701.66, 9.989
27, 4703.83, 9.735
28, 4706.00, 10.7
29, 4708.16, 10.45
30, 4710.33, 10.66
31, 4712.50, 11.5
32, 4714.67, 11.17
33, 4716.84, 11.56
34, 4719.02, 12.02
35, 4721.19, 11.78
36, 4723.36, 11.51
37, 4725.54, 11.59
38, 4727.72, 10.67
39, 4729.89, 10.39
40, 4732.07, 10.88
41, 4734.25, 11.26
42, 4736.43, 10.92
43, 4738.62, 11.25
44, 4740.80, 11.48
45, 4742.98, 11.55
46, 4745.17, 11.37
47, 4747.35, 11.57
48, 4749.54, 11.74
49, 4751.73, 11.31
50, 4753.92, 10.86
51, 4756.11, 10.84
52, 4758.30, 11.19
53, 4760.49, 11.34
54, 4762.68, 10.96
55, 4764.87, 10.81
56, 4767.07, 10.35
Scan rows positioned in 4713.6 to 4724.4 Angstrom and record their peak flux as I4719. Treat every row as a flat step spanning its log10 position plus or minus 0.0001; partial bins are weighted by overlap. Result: 12.02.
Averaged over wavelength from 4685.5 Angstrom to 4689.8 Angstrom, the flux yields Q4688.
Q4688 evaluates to 11.2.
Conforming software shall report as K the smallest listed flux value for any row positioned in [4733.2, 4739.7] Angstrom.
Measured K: 10.92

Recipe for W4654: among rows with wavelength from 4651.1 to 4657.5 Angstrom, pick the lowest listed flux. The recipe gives 10.73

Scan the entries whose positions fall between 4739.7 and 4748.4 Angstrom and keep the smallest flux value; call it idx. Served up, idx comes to 11.37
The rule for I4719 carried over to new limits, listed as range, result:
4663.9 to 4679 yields 11.58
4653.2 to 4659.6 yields 11.7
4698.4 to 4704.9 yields 10.46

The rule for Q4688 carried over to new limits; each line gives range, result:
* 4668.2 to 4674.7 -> 10.6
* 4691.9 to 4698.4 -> 11.5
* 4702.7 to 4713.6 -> 10.6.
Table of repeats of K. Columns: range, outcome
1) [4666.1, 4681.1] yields 9.366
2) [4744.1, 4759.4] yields 10.84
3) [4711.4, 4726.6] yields 11.17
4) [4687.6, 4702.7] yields 9.989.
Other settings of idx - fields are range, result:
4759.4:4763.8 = 10.96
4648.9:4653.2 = 10.8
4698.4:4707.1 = 9.735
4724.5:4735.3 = 10.39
